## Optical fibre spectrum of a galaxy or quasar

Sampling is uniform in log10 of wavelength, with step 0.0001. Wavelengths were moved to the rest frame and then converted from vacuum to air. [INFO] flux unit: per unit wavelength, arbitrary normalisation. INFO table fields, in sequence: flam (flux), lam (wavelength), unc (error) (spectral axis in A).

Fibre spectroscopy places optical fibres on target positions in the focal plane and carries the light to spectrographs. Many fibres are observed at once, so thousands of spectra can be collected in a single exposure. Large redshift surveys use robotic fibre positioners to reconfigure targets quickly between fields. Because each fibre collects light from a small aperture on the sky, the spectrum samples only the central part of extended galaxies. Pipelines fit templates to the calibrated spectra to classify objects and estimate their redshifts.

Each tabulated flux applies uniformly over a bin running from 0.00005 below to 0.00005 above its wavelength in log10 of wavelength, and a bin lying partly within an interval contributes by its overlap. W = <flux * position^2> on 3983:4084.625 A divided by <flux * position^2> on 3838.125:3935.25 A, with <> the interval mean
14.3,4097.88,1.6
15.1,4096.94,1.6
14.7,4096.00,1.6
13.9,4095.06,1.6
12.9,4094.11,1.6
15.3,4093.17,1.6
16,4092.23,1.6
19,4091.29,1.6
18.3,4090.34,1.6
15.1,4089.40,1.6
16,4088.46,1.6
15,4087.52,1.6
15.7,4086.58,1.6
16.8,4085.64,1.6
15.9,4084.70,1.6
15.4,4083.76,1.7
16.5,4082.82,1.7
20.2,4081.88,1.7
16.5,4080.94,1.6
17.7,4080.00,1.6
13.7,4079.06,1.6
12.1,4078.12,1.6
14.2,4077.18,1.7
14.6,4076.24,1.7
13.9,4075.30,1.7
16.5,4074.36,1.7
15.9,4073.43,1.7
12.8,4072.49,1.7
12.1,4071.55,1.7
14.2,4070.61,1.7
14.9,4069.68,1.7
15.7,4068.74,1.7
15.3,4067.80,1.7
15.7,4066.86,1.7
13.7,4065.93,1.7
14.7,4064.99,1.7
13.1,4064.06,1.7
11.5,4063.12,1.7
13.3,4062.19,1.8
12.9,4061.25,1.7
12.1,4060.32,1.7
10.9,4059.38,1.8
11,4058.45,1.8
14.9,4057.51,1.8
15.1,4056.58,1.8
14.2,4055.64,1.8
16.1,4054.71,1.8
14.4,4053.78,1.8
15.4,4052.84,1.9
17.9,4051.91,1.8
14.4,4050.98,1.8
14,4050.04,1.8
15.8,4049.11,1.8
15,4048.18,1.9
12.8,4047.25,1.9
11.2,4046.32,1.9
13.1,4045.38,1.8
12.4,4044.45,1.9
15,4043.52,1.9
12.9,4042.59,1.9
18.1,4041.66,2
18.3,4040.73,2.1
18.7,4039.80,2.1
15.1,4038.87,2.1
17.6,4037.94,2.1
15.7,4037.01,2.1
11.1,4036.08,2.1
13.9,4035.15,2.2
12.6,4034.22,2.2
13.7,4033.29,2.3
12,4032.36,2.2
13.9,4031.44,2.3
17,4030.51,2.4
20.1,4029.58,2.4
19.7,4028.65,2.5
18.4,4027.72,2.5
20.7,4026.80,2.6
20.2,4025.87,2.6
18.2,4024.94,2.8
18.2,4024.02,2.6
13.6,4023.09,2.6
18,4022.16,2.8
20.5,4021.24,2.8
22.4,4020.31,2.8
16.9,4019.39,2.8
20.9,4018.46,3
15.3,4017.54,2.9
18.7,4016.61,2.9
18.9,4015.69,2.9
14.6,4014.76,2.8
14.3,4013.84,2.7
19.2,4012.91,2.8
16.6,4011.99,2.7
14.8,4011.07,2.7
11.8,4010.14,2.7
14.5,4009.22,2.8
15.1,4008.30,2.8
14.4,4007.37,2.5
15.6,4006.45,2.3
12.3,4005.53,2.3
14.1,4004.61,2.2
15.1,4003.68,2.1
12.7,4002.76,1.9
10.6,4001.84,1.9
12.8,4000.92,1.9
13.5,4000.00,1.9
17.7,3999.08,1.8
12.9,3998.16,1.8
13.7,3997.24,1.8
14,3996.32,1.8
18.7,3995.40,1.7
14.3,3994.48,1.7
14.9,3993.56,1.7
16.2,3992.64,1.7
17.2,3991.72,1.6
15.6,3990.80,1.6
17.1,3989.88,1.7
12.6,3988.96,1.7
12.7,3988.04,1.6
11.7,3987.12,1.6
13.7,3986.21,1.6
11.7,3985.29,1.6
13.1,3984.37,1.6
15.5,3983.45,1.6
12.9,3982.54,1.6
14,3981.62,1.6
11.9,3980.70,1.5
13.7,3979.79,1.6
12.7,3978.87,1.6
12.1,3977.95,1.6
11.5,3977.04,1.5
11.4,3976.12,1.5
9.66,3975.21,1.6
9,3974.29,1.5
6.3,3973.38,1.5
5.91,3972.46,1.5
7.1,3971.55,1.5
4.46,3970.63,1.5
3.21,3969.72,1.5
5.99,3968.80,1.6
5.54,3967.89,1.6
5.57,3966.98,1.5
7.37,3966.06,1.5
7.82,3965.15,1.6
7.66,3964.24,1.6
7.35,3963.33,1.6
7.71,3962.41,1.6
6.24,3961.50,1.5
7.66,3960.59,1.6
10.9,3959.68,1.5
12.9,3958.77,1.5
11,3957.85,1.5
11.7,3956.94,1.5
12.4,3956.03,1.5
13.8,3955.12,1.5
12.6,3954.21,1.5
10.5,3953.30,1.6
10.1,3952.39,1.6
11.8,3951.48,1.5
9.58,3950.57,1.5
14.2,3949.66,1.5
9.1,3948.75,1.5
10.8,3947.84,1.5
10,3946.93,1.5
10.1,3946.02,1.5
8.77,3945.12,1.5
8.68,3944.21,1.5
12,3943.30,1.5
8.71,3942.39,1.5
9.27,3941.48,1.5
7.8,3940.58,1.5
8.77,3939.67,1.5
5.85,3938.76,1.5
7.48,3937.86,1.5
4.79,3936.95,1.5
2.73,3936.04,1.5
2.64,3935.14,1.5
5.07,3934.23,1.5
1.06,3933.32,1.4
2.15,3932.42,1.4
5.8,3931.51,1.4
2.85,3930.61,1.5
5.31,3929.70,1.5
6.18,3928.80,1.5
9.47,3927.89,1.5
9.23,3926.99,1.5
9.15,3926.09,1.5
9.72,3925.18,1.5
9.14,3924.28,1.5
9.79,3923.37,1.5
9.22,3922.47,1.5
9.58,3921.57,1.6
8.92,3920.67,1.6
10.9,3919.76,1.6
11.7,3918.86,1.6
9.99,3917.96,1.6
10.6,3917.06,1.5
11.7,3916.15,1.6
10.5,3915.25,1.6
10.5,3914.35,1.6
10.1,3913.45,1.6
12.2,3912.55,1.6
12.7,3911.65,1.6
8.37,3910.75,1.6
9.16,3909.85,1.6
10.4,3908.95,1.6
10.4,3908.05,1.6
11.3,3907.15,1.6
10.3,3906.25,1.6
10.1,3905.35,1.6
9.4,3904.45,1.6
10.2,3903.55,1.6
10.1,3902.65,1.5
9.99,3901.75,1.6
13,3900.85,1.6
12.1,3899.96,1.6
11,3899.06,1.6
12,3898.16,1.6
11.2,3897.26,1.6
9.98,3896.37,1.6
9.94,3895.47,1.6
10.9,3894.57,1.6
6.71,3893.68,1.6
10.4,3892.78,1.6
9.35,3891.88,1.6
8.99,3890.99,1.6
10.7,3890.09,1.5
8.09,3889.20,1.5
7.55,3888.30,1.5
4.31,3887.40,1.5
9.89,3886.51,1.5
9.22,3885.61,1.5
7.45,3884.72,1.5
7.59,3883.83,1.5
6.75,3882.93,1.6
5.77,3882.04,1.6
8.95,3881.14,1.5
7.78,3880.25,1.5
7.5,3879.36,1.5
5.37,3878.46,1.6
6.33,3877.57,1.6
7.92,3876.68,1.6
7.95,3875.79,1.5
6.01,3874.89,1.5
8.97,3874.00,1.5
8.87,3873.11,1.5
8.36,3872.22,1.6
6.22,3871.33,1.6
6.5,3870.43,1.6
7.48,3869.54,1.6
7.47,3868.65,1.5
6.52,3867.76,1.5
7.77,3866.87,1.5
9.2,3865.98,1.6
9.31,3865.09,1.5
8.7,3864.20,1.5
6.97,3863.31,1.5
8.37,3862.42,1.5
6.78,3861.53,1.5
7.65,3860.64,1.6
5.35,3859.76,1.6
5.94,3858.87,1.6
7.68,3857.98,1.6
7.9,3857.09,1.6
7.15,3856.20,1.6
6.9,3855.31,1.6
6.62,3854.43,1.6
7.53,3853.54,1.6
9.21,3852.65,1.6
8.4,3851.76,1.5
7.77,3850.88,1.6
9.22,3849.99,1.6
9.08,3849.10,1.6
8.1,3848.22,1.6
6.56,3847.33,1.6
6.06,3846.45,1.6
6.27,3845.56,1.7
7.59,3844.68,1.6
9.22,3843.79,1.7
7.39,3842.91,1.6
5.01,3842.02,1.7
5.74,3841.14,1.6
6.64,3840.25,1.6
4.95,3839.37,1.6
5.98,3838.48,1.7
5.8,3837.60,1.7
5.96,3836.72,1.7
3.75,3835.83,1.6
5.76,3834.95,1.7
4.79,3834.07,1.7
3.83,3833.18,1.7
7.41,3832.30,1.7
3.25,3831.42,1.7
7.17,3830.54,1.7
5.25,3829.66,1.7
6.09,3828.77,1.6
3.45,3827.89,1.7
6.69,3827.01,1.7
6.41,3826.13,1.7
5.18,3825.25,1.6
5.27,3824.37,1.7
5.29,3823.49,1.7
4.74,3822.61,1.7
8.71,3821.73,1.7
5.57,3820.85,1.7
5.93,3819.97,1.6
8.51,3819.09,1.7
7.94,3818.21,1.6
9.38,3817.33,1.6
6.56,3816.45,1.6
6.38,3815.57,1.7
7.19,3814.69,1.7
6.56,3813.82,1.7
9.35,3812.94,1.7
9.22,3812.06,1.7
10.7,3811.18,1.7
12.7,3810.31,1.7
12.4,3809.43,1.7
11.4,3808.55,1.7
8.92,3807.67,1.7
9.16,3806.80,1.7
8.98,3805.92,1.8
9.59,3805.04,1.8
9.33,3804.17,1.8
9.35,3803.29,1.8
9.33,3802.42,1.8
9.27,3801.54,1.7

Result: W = 1.97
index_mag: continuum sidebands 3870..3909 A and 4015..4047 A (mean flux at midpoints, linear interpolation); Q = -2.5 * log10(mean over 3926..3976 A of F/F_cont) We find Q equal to 0.46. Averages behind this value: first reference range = 8.89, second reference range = 16.5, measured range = 8.01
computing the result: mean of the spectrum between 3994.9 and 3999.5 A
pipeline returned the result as 15.4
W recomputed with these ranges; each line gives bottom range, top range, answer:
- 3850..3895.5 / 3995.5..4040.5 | 2.20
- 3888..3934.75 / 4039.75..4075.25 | 1.65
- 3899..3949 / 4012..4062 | 1.89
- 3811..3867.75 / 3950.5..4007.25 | 1.80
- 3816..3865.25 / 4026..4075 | 2.46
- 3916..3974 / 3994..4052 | 1.96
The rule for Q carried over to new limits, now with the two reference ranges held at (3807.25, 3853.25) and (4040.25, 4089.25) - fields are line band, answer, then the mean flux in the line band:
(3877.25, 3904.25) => 0.01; 8.99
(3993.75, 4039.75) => -0.21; 15.9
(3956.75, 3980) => 0.34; 8.46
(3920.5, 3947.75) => 0.38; 7.37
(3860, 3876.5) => 0.08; 7.7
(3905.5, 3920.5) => -0.10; 10.6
